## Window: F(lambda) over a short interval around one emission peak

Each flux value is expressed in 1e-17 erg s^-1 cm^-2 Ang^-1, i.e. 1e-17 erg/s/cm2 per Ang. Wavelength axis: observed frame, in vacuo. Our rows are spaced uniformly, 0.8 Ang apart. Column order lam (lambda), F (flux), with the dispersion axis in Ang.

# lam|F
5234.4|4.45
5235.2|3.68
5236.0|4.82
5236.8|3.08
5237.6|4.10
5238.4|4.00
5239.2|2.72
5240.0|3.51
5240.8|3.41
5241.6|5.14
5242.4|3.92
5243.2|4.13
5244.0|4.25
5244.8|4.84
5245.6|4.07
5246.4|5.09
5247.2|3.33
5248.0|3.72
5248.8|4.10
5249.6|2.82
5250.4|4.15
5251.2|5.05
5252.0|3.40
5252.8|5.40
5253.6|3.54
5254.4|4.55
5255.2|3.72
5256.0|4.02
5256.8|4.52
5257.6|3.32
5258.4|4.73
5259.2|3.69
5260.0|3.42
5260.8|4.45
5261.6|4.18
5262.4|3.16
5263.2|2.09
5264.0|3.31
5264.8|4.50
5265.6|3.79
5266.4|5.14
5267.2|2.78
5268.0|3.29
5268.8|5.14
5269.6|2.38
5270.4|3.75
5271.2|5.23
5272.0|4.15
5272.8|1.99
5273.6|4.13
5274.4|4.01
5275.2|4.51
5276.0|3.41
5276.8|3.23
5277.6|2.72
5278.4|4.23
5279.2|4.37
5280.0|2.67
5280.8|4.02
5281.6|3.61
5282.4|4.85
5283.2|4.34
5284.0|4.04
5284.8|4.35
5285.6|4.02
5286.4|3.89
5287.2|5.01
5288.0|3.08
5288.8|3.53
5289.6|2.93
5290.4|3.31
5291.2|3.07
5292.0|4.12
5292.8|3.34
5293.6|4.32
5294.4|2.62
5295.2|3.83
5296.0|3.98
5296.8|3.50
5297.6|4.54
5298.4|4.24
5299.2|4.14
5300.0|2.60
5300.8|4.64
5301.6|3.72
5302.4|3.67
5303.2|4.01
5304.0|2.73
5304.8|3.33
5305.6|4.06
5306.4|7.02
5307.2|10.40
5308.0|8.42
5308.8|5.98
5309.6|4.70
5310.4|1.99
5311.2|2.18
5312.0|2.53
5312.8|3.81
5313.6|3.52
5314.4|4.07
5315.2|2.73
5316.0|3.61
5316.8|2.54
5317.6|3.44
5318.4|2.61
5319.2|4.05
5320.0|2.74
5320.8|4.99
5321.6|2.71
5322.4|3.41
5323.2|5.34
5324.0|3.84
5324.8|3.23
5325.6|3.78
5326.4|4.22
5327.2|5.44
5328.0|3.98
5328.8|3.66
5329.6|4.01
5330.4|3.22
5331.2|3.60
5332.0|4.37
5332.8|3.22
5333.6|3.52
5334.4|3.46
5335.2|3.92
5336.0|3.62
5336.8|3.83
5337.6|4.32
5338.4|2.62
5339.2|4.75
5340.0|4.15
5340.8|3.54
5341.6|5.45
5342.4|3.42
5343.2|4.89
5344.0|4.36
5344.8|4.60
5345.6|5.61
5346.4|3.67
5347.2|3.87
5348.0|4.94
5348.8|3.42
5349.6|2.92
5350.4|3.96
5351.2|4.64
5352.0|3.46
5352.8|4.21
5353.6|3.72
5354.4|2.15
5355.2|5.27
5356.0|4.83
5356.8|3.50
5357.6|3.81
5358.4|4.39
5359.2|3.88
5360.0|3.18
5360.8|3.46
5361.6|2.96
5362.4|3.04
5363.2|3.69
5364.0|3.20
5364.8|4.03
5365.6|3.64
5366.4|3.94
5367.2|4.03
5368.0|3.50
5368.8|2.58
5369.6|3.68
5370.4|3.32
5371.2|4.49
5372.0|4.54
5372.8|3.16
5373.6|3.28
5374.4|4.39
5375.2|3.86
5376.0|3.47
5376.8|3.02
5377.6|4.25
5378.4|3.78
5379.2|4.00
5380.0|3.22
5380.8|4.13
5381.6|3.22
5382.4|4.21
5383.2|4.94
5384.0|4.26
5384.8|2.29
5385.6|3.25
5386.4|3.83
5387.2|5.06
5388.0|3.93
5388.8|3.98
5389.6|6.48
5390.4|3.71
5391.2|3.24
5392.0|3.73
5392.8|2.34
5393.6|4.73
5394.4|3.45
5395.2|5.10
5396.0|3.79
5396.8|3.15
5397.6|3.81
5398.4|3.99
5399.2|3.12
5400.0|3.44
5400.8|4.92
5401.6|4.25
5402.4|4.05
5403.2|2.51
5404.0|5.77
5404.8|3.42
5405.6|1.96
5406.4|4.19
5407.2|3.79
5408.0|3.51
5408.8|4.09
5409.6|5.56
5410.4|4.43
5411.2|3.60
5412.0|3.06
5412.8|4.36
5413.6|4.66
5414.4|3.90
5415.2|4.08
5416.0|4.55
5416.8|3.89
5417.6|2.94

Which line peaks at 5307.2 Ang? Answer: Hbeta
